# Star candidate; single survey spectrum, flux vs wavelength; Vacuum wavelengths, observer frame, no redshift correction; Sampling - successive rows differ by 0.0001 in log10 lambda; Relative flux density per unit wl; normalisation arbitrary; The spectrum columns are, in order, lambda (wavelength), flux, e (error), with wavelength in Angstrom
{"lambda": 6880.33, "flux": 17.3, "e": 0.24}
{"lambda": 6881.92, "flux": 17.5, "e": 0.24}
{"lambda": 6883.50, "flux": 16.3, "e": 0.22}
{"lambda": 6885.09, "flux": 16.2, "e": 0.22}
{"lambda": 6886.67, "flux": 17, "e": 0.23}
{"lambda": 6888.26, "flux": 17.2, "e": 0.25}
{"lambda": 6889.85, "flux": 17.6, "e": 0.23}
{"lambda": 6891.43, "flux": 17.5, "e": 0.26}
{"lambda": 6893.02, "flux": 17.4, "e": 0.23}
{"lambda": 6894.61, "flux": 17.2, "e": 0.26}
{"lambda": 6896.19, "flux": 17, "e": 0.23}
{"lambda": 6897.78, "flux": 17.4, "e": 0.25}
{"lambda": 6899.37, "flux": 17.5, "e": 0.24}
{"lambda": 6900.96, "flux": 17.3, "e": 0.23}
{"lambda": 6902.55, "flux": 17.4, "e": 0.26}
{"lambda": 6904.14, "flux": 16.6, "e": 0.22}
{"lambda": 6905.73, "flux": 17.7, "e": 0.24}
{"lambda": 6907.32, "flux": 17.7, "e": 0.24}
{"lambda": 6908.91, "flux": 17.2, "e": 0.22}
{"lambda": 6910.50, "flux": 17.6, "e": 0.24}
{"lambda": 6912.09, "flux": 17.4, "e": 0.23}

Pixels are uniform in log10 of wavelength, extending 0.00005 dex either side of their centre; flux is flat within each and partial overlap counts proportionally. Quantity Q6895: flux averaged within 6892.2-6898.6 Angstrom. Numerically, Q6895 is 17.2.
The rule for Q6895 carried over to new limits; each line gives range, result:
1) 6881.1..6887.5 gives 16.7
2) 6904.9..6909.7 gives 17.5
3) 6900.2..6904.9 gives 17.1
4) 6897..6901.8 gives 17.4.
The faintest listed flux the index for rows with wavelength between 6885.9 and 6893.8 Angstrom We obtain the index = 17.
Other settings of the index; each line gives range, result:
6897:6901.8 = 17.3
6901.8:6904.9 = 16.6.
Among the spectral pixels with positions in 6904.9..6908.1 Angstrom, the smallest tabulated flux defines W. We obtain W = 17.7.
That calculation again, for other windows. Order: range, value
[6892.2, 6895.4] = 17.2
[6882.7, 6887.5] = 16.2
